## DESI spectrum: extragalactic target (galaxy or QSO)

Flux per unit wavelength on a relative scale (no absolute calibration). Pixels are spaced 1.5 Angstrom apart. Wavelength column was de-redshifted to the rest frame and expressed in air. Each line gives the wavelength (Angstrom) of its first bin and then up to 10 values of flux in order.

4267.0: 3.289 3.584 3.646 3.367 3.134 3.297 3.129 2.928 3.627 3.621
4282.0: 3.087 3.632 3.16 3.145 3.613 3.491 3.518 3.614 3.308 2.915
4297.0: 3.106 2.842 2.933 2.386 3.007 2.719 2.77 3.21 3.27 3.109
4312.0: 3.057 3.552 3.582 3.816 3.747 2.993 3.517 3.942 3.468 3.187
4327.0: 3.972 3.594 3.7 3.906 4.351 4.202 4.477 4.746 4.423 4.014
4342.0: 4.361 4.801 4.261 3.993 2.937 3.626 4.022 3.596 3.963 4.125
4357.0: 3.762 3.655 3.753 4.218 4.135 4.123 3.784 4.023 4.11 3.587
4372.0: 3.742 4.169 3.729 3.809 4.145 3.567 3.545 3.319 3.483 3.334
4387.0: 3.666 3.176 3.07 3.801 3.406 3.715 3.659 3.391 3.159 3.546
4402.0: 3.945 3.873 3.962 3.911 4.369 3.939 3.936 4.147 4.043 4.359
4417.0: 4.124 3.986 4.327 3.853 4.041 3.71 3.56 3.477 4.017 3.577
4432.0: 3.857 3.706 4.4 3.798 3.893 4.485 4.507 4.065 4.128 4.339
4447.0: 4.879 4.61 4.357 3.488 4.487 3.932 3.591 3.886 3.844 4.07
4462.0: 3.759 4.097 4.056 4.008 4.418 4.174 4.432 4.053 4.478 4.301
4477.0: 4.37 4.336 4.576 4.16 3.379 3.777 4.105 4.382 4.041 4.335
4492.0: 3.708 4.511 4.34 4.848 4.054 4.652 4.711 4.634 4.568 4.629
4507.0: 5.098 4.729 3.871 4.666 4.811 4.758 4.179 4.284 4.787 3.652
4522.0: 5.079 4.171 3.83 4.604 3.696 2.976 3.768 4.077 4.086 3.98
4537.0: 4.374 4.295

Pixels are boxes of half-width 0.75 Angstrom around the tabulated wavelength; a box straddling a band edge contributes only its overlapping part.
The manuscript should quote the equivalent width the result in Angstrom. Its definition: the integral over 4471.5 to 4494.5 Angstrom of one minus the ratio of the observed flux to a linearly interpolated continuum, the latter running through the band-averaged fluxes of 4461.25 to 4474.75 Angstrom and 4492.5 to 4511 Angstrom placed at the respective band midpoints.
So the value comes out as 0.8 Angstrom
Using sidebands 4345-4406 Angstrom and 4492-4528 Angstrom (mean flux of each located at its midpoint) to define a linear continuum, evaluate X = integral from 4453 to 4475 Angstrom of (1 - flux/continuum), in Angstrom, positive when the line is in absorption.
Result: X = 0.7 Angstrom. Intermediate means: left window 3.72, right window 4.47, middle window 4.07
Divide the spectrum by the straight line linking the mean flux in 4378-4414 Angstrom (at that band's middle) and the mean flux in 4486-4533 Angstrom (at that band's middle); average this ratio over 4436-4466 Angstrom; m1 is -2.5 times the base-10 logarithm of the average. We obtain -0.034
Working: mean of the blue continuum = 3.67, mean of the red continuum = 4.33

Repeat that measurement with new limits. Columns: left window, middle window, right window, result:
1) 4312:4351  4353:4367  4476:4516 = 0.01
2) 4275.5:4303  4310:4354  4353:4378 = -0.06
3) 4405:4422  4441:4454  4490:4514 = -0.01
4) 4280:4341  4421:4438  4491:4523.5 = 0.07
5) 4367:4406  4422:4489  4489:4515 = 0.02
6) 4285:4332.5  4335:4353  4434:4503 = -0.17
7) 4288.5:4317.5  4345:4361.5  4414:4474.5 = -0.09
